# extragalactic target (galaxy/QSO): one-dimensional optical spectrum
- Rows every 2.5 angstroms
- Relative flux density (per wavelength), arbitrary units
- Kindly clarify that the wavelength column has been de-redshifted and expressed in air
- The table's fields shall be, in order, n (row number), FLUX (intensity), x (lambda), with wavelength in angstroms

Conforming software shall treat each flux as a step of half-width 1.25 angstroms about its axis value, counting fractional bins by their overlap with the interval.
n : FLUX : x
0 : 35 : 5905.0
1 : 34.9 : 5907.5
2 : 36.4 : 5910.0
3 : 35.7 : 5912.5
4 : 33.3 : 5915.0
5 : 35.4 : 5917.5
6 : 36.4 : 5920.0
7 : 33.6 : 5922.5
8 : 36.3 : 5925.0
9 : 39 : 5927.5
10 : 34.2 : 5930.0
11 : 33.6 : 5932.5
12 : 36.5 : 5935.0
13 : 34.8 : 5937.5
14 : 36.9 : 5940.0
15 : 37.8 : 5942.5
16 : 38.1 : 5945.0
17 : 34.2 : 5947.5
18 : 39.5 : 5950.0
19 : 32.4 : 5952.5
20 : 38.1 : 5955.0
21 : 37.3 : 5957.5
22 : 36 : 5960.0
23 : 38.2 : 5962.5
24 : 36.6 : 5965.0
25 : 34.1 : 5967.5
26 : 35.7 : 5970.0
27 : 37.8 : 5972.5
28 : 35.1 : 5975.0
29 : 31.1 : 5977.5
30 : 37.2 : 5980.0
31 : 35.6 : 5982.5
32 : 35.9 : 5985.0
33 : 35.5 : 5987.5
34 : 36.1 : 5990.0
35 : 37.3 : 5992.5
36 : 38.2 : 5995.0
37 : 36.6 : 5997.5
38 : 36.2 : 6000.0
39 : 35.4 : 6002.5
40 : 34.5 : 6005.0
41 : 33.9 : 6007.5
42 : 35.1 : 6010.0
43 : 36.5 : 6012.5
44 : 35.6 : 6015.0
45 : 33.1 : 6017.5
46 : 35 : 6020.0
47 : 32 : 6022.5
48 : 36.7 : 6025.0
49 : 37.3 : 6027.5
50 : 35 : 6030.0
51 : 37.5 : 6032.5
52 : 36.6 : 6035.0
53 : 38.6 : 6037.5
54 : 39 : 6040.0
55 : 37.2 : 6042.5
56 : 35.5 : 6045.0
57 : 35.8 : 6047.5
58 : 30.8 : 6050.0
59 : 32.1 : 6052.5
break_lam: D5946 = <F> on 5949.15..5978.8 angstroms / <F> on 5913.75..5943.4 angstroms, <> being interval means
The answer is 1.01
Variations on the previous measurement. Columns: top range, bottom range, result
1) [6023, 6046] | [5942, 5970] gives 1.01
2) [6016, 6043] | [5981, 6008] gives 1.00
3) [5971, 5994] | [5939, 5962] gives 0.97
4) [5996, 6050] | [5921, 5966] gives 0.99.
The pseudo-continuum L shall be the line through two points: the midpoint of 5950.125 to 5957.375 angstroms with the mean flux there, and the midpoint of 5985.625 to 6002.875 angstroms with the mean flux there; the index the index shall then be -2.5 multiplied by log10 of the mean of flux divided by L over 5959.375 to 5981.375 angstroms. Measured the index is 0.02 mag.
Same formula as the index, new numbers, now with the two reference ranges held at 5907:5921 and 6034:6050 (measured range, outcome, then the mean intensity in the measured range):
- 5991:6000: -0.030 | 37.2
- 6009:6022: 0.045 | 34.9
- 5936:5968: -0.024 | 36.5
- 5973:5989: 0.025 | 35.2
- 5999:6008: 0.036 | 35.1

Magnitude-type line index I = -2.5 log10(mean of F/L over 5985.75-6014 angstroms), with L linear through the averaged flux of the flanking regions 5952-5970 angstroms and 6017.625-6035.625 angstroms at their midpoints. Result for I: -0.003 mag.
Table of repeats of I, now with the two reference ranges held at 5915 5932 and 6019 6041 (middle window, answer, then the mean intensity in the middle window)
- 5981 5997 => -0.01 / 36.5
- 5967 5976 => 0.00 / 35.8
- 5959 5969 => -0.01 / 36.2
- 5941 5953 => -0.03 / 36.7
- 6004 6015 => 0.04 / 35.1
